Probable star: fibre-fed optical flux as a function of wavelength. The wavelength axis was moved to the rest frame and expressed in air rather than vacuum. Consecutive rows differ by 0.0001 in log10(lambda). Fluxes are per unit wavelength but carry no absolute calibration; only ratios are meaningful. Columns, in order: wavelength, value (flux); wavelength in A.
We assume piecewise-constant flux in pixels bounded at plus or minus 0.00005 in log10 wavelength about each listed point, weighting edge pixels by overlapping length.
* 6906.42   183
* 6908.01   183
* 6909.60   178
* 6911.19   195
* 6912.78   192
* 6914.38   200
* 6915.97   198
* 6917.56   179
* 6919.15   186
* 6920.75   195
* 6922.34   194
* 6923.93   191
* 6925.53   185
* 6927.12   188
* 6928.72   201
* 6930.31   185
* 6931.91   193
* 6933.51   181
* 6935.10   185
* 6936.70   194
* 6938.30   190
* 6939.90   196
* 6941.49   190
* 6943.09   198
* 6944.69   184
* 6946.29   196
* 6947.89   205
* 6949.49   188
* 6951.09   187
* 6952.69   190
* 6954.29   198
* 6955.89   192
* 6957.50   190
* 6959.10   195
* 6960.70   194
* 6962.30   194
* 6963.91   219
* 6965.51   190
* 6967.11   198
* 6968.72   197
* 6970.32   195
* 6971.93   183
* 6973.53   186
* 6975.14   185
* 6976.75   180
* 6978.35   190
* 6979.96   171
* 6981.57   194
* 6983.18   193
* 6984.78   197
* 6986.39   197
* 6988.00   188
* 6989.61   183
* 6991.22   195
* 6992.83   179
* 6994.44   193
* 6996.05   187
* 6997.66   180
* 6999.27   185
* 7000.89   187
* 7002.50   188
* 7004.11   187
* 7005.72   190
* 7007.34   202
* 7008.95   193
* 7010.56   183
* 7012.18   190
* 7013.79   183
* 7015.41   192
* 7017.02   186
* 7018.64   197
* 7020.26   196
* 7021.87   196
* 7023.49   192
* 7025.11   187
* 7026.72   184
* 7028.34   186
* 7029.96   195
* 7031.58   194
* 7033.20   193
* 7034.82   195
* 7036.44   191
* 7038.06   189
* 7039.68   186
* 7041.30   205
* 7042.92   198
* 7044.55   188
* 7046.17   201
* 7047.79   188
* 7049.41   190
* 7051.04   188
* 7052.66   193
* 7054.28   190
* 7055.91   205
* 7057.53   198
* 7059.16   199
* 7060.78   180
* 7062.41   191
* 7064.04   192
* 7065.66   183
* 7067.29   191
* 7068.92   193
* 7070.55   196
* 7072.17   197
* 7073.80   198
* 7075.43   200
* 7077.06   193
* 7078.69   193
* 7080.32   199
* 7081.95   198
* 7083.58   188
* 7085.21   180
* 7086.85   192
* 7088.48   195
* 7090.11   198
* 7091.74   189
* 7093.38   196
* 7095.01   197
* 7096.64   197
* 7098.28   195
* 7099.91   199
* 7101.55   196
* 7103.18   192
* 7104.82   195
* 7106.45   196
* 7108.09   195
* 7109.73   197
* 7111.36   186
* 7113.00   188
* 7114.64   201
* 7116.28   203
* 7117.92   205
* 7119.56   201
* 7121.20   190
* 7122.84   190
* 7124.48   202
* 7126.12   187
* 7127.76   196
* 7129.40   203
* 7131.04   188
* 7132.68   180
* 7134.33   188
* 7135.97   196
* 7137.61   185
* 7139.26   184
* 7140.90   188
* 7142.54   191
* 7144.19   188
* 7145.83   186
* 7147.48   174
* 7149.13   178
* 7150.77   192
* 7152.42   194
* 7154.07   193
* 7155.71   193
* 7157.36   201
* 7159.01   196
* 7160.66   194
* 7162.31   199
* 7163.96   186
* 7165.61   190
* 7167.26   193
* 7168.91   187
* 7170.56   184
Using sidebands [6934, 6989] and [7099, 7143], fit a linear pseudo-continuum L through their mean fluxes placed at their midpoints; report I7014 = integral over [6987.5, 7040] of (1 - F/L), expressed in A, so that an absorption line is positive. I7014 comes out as 0.80 A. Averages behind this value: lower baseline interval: 192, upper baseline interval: 193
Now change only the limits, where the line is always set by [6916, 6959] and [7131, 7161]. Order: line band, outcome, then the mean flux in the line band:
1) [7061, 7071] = 0.0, 190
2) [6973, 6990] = 0.2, 188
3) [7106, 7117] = -0.3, 195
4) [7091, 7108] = -0.5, 195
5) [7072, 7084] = -0.4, 196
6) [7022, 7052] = -0.3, 192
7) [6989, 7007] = 0.3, 187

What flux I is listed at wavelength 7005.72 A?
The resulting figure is 190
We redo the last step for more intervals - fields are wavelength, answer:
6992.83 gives 179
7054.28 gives 190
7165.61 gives 190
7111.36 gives 186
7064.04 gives 192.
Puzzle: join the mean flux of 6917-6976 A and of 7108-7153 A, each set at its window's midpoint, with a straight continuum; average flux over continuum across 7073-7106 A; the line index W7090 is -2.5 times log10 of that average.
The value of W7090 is -0.02 mag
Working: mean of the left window 192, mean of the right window 191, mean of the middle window 195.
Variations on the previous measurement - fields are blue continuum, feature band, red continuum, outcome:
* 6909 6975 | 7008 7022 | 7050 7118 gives 0.01 mag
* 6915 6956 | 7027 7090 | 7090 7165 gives 0.00 mag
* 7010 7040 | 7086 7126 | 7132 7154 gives -0.04 mag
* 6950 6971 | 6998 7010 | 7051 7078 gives 0.03 mag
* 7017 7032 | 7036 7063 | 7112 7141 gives -0.01 mag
